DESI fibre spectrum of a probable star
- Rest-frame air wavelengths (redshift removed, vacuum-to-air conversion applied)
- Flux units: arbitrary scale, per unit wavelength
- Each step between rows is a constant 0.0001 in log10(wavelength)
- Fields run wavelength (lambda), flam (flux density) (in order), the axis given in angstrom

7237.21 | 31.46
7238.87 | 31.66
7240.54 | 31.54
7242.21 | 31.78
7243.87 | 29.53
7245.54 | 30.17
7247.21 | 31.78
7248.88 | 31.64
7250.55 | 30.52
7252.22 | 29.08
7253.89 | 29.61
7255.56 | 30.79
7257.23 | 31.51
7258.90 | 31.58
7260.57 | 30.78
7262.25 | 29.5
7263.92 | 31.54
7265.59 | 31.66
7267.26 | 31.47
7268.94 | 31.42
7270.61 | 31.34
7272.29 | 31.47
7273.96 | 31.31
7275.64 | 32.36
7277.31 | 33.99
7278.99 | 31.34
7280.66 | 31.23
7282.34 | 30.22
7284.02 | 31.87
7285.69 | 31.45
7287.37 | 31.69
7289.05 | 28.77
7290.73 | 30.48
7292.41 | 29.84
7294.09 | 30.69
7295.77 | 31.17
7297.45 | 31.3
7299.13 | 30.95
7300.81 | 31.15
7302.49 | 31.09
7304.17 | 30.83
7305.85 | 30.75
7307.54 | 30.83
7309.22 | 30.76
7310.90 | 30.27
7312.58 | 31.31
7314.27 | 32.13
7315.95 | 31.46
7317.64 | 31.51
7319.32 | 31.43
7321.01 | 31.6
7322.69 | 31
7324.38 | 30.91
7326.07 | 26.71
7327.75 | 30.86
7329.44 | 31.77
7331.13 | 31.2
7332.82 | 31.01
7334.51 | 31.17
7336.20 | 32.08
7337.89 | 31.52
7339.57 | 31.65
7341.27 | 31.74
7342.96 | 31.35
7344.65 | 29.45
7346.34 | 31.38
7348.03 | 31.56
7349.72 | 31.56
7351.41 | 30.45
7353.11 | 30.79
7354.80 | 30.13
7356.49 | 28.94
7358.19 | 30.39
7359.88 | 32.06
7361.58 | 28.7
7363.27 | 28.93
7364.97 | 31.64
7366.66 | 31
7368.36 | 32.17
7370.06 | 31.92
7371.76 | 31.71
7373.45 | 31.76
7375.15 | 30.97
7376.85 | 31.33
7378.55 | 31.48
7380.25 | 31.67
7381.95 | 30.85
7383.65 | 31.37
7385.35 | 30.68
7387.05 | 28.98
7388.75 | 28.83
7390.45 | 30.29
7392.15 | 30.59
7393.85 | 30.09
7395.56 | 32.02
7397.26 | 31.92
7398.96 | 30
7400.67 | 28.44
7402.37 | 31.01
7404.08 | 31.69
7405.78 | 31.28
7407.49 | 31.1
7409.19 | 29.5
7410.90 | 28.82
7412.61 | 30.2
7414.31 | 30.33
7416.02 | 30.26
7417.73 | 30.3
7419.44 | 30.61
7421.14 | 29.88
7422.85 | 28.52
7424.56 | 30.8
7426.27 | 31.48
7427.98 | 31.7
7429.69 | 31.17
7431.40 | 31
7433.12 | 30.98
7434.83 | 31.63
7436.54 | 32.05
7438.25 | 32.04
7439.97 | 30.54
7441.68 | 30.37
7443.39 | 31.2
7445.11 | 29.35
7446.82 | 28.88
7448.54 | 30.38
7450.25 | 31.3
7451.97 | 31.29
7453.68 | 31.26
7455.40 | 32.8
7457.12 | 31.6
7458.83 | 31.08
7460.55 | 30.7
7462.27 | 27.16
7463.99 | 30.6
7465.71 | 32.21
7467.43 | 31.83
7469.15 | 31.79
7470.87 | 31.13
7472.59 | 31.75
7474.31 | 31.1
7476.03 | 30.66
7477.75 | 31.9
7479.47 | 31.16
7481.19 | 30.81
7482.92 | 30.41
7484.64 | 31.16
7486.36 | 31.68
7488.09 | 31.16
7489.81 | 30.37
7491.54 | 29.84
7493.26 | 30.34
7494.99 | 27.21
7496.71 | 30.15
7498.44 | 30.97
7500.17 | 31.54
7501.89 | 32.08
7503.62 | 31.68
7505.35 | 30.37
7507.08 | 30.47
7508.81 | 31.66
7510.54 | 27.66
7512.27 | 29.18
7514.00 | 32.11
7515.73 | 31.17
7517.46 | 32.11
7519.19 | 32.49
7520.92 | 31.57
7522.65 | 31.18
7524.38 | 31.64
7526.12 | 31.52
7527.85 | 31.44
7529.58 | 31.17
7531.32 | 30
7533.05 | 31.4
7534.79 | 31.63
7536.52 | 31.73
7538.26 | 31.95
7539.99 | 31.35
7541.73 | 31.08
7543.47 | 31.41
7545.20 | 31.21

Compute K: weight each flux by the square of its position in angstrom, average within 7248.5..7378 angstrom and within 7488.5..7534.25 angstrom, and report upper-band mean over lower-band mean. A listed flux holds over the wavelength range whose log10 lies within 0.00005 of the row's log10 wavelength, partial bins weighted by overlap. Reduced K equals 1.05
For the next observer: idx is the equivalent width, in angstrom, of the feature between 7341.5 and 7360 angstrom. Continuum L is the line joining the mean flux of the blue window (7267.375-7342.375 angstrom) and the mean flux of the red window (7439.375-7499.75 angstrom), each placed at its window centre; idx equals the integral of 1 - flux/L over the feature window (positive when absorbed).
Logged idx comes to 0.2 angstrom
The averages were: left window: 31.1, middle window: 30.7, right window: 30.8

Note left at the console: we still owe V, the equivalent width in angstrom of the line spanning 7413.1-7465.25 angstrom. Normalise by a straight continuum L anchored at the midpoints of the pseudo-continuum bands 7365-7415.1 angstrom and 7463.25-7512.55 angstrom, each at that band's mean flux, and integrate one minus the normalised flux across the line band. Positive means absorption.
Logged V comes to 0.1 angstrom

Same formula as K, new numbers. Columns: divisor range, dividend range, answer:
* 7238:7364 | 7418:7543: 1.05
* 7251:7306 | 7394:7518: 1.04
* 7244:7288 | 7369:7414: 1.02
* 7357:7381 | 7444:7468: 1.01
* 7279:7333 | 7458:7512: 1.04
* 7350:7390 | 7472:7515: 1.03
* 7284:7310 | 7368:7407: 1.03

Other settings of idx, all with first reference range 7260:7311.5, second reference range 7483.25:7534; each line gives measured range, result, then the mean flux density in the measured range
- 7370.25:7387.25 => -0.1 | 31.2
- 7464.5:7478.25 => -0.3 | 31.5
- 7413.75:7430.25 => 0.2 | 30.5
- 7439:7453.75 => 0.2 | 30.5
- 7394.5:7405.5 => 0.0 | 30.8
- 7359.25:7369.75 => 0.1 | 30.8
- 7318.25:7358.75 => 0.2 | 30.9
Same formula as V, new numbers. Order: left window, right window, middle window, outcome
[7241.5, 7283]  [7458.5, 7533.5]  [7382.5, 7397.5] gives 0.25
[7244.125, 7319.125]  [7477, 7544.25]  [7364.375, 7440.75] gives 0.51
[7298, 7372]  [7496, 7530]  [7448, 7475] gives -0.06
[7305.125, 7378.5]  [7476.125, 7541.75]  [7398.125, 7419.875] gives 0.50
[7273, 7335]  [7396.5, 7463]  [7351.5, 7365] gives 0.32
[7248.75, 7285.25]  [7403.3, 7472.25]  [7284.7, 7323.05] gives 0.15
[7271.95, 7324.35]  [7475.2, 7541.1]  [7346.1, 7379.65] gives 0.18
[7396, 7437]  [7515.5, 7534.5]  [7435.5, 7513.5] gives 0.68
